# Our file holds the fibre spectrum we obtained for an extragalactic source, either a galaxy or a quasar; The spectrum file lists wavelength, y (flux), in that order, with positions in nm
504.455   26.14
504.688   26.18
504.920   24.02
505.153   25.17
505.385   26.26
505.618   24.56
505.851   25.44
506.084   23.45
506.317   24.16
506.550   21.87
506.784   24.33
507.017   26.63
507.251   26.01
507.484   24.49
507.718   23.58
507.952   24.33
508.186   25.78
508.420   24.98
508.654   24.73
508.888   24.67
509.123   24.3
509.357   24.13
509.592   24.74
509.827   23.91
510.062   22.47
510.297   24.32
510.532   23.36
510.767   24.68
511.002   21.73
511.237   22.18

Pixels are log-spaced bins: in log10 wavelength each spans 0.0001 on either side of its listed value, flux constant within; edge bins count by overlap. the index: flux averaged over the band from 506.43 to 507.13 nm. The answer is 24.3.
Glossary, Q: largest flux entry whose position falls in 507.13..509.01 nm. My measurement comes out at 26.01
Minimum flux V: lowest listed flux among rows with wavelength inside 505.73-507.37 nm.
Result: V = 21.87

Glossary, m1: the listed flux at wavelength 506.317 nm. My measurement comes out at 24.16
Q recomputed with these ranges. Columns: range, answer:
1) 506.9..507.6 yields 26.63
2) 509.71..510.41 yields 24.32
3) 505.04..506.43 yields 26.26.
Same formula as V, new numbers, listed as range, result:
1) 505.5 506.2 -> 23.45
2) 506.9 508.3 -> 23.58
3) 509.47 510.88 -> 22.47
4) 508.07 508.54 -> 24.98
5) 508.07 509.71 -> 24.13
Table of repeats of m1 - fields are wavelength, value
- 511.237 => 22.18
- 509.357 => 24.13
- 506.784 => 24.33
